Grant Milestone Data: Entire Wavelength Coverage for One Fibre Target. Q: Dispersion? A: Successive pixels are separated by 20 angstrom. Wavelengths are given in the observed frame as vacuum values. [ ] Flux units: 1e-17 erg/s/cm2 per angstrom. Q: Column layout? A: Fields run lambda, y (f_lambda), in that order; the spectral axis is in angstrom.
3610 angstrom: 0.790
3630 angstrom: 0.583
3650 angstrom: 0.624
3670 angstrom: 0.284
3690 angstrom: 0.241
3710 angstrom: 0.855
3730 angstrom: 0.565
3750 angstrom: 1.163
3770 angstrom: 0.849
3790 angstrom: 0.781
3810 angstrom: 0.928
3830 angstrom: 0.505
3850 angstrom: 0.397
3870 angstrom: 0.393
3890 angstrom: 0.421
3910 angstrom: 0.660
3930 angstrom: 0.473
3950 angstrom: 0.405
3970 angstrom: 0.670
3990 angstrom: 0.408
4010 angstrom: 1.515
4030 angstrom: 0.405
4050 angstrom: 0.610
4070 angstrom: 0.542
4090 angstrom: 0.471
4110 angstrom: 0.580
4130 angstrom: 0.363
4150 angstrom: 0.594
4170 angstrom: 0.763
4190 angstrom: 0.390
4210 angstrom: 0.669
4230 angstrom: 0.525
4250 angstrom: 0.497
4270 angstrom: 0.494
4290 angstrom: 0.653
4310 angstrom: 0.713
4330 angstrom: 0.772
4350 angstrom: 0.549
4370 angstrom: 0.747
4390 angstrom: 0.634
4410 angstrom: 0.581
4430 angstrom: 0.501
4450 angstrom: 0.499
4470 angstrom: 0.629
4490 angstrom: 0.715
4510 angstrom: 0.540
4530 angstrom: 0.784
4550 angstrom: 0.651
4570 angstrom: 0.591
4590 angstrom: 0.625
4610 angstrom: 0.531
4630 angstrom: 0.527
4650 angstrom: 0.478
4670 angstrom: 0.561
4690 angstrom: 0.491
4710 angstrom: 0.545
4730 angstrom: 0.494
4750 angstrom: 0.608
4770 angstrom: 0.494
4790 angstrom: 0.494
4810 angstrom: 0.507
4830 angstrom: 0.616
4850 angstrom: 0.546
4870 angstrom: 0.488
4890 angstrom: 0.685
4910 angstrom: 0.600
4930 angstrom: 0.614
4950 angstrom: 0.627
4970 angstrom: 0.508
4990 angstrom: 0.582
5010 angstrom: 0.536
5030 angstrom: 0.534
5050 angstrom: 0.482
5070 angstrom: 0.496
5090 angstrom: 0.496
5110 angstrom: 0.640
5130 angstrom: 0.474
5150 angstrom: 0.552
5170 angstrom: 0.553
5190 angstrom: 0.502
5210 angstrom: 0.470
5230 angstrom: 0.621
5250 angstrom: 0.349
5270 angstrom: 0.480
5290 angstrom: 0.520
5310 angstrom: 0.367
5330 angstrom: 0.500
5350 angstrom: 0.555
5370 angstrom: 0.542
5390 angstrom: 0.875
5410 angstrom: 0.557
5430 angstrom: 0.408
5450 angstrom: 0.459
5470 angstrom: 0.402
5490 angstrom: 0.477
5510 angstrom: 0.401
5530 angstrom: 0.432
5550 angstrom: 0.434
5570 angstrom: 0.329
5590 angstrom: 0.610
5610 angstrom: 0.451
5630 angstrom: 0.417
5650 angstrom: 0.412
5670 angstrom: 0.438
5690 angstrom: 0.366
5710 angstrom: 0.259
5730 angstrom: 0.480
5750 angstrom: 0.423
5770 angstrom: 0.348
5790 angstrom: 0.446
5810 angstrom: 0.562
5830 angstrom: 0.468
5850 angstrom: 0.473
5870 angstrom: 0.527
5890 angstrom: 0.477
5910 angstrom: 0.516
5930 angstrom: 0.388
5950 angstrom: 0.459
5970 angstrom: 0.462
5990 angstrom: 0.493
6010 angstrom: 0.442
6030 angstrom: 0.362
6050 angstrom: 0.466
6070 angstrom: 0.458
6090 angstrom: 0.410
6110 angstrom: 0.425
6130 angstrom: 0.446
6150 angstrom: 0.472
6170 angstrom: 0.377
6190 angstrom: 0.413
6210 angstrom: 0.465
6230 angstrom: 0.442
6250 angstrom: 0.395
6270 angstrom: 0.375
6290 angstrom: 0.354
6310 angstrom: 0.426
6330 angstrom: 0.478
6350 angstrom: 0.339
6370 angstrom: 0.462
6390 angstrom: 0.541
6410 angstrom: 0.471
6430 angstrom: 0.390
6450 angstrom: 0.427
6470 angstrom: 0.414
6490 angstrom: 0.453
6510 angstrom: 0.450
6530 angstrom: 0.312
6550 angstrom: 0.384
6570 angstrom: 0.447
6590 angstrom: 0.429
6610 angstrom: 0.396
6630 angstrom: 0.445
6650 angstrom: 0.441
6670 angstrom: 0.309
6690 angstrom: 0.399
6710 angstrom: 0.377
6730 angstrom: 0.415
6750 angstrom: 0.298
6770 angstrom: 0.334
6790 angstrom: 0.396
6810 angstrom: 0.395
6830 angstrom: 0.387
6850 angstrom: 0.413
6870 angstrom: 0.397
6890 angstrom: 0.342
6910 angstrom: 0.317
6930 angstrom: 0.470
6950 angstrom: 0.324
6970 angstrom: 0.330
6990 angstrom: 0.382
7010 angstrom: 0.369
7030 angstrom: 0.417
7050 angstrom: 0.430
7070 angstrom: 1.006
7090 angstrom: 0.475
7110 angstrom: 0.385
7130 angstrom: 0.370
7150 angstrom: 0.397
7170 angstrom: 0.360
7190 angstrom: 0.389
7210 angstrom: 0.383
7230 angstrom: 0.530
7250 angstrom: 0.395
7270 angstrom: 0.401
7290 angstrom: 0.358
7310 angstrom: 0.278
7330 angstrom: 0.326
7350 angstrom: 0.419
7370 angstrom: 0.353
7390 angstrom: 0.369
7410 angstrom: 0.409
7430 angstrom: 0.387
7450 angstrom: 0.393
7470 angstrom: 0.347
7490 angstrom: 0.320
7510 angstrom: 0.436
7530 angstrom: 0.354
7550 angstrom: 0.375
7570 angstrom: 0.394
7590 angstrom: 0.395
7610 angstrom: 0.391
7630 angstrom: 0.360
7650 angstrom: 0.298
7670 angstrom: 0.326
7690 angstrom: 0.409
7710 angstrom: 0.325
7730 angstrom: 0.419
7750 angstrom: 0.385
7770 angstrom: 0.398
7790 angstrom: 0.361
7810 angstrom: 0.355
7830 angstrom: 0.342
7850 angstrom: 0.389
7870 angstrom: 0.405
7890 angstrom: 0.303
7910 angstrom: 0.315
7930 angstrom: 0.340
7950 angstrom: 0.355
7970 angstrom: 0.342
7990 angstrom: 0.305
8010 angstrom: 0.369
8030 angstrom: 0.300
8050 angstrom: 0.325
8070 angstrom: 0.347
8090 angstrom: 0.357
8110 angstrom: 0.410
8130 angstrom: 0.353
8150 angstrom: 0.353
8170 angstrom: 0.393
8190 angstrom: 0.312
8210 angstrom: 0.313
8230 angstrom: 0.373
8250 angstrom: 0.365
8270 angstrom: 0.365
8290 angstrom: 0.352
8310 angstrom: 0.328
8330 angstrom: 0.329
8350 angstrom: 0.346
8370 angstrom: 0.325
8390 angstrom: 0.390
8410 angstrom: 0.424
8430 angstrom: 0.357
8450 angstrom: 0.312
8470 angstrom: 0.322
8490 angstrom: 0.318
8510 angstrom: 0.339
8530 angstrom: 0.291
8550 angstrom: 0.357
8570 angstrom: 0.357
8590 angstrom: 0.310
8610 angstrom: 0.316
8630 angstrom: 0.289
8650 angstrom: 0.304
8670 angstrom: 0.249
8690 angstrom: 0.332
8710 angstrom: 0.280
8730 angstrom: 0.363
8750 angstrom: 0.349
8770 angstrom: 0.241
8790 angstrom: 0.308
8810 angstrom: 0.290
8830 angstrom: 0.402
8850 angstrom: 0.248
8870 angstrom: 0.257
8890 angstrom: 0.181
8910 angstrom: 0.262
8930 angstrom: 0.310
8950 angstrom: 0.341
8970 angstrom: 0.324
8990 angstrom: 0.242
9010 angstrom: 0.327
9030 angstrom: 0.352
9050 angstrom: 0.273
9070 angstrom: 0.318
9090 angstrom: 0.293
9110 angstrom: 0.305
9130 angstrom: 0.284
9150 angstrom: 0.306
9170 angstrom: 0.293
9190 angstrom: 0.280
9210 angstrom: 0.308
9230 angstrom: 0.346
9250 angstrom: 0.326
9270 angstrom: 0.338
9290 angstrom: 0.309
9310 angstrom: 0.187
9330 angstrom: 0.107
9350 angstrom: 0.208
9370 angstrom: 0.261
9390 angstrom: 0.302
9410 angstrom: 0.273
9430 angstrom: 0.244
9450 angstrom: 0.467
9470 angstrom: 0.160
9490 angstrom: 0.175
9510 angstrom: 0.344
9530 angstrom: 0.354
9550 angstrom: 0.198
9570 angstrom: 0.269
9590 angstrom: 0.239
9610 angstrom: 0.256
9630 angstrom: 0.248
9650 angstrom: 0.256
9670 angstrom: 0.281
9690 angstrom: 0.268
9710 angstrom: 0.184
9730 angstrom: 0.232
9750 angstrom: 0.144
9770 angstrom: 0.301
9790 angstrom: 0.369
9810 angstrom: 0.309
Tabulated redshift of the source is 0.08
